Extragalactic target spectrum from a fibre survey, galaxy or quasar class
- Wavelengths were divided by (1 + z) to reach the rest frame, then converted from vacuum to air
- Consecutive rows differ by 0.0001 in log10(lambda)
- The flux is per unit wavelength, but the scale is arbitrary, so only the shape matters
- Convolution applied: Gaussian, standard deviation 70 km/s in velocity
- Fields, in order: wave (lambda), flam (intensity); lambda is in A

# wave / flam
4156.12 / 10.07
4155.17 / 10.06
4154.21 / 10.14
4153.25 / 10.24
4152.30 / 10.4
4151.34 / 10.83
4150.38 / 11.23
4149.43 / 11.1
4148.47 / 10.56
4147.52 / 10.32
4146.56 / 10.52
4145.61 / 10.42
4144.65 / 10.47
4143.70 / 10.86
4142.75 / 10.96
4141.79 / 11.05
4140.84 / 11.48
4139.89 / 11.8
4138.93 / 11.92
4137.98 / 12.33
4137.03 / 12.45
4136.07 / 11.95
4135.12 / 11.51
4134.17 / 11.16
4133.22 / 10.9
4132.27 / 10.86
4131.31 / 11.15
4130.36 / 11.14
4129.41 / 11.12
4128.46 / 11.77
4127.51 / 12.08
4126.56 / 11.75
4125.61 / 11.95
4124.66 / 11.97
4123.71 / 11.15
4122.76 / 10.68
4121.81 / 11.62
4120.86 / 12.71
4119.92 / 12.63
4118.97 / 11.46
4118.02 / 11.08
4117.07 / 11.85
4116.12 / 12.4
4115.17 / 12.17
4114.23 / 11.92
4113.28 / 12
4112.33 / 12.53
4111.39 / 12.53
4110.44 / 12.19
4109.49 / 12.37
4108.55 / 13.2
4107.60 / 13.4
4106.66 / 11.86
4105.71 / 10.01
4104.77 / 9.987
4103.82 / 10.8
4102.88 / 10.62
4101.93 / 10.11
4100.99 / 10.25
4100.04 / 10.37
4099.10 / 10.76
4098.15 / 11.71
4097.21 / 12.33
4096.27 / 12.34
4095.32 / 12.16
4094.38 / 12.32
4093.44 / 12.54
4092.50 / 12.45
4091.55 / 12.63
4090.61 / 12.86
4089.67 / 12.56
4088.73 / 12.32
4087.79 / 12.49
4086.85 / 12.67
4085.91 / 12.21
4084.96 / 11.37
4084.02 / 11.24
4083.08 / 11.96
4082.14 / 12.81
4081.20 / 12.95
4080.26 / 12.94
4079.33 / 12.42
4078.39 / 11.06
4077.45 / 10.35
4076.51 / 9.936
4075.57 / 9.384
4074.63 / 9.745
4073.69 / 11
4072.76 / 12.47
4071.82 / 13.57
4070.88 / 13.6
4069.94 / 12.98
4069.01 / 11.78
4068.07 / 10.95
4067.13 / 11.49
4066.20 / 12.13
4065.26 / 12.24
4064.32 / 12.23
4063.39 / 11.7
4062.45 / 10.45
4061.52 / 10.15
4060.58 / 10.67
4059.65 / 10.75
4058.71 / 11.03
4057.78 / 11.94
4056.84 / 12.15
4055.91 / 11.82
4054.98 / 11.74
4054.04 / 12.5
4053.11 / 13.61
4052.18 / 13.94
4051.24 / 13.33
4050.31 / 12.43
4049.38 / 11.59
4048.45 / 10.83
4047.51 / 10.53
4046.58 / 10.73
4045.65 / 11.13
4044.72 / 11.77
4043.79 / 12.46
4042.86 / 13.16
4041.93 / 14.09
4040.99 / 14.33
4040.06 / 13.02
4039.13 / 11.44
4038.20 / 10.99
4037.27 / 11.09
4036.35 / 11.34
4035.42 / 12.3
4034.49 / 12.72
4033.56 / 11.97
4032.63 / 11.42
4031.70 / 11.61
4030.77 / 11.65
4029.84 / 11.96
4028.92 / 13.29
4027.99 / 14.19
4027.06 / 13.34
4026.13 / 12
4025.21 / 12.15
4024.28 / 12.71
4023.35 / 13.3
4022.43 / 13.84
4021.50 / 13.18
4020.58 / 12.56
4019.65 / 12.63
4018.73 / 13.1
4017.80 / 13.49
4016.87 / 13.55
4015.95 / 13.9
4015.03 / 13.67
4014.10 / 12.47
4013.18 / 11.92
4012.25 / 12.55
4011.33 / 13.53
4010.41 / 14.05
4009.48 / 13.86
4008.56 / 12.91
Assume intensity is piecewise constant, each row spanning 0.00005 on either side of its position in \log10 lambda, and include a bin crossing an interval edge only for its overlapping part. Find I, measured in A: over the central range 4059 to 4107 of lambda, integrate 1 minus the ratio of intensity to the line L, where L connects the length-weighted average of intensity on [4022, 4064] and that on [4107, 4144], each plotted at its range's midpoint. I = 1.4 A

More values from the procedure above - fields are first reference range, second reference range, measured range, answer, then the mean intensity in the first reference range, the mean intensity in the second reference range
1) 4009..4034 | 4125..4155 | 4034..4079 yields 2.08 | 12.9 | 11.2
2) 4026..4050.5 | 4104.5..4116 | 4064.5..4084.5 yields 0.54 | 12.1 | 12.1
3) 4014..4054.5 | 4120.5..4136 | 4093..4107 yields 0.70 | 12.5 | 11.5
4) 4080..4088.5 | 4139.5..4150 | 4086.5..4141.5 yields -0.96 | 12.3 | 10.9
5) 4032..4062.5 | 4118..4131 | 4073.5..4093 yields 0.03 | 11.9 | 11.7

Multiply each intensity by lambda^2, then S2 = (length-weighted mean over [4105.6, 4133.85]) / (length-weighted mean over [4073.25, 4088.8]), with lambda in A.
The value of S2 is 1.04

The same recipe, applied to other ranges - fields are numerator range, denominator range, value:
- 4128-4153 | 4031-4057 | 0.96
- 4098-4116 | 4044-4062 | 1.01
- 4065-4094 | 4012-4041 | 0.98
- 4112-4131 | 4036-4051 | 1.02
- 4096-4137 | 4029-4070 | 1.01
